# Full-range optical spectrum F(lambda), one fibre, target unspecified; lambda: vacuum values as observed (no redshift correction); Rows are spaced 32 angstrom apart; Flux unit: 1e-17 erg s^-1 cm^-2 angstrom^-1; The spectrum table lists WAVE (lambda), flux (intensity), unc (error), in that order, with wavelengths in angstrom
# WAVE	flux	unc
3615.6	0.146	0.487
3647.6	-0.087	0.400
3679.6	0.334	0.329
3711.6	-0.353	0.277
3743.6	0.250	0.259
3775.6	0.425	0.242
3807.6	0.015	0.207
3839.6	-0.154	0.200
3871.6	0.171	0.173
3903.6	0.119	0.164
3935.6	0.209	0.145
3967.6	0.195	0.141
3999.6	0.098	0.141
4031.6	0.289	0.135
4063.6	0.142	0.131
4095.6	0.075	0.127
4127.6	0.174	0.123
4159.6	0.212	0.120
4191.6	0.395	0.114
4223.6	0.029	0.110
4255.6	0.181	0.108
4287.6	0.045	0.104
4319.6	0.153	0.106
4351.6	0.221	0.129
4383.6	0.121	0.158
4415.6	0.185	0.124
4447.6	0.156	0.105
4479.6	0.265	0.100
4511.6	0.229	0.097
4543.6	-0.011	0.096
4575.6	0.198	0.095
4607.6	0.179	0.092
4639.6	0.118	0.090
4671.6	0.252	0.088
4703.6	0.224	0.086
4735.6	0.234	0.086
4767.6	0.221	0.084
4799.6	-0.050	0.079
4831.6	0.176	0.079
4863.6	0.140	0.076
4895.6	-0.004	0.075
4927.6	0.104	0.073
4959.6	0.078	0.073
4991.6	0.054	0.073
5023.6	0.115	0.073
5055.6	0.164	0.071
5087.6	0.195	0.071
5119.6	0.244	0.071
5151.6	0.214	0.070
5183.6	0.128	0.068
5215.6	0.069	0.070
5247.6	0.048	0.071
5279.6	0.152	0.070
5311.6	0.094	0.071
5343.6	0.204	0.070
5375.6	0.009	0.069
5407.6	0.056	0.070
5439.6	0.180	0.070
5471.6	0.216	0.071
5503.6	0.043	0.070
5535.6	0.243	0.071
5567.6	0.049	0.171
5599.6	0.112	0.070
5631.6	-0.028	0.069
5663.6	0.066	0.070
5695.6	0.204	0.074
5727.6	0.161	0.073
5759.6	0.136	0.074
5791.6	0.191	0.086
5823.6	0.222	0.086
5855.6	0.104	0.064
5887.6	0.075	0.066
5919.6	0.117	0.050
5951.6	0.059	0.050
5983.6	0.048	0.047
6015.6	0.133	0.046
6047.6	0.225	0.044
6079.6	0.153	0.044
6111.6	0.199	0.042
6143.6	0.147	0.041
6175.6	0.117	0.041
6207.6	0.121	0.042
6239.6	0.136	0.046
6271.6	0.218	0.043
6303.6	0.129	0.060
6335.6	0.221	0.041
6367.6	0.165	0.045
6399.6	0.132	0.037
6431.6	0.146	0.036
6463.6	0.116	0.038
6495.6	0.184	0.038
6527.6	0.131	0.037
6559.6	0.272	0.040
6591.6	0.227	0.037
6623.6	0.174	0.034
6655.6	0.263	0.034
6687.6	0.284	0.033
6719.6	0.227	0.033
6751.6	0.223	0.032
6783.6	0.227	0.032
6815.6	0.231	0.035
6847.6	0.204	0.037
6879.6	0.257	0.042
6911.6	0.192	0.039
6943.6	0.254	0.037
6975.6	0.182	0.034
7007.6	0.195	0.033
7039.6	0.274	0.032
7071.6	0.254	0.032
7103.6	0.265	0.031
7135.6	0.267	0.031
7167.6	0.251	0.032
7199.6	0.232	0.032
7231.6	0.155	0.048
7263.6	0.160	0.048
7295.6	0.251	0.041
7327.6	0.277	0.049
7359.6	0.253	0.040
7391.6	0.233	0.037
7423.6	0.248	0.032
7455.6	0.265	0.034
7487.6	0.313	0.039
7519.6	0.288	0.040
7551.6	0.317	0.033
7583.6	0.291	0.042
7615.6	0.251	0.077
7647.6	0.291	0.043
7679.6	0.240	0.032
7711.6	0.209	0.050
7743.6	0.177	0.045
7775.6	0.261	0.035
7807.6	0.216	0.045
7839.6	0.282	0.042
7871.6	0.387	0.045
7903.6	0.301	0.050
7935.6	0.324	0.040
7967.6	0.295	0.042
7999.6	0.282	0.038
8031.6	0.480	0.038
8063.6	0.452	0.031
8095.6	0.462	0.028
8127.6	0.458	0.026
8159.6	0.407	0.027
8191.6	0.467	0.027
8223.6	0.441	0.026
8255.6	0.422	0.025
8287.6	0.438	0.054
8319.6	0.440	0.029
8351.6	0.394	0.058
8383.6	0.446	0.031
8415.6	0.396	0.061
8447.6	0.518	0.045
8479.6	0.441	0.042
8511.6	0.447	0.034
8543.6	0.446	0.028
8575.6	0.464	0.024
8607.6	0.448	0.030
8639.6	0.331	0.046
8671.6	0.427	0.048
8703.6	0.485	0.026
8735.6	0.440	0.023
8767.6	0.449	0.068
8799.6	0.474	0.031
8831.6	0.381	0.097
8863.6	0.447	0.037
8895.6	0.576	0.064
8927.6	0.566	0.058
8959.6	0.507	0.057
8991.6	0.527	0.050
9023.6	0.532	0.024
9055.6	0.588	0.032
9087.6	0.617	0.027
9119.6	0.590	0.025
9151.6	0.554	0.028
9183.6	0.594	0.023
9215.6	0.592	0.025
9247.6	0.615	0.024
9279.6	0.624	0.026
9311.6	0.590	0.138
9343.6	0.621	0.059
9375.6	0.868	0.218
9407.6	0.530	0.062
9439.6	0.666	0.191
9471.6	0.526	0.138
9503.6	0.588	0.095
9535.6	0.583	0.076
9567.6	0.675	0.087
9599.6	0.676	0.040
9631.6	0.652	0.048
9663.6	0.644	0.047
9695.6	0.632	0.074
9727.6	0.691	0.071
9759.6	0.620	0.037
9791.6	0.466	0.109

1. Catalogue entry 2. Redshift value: 1.011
